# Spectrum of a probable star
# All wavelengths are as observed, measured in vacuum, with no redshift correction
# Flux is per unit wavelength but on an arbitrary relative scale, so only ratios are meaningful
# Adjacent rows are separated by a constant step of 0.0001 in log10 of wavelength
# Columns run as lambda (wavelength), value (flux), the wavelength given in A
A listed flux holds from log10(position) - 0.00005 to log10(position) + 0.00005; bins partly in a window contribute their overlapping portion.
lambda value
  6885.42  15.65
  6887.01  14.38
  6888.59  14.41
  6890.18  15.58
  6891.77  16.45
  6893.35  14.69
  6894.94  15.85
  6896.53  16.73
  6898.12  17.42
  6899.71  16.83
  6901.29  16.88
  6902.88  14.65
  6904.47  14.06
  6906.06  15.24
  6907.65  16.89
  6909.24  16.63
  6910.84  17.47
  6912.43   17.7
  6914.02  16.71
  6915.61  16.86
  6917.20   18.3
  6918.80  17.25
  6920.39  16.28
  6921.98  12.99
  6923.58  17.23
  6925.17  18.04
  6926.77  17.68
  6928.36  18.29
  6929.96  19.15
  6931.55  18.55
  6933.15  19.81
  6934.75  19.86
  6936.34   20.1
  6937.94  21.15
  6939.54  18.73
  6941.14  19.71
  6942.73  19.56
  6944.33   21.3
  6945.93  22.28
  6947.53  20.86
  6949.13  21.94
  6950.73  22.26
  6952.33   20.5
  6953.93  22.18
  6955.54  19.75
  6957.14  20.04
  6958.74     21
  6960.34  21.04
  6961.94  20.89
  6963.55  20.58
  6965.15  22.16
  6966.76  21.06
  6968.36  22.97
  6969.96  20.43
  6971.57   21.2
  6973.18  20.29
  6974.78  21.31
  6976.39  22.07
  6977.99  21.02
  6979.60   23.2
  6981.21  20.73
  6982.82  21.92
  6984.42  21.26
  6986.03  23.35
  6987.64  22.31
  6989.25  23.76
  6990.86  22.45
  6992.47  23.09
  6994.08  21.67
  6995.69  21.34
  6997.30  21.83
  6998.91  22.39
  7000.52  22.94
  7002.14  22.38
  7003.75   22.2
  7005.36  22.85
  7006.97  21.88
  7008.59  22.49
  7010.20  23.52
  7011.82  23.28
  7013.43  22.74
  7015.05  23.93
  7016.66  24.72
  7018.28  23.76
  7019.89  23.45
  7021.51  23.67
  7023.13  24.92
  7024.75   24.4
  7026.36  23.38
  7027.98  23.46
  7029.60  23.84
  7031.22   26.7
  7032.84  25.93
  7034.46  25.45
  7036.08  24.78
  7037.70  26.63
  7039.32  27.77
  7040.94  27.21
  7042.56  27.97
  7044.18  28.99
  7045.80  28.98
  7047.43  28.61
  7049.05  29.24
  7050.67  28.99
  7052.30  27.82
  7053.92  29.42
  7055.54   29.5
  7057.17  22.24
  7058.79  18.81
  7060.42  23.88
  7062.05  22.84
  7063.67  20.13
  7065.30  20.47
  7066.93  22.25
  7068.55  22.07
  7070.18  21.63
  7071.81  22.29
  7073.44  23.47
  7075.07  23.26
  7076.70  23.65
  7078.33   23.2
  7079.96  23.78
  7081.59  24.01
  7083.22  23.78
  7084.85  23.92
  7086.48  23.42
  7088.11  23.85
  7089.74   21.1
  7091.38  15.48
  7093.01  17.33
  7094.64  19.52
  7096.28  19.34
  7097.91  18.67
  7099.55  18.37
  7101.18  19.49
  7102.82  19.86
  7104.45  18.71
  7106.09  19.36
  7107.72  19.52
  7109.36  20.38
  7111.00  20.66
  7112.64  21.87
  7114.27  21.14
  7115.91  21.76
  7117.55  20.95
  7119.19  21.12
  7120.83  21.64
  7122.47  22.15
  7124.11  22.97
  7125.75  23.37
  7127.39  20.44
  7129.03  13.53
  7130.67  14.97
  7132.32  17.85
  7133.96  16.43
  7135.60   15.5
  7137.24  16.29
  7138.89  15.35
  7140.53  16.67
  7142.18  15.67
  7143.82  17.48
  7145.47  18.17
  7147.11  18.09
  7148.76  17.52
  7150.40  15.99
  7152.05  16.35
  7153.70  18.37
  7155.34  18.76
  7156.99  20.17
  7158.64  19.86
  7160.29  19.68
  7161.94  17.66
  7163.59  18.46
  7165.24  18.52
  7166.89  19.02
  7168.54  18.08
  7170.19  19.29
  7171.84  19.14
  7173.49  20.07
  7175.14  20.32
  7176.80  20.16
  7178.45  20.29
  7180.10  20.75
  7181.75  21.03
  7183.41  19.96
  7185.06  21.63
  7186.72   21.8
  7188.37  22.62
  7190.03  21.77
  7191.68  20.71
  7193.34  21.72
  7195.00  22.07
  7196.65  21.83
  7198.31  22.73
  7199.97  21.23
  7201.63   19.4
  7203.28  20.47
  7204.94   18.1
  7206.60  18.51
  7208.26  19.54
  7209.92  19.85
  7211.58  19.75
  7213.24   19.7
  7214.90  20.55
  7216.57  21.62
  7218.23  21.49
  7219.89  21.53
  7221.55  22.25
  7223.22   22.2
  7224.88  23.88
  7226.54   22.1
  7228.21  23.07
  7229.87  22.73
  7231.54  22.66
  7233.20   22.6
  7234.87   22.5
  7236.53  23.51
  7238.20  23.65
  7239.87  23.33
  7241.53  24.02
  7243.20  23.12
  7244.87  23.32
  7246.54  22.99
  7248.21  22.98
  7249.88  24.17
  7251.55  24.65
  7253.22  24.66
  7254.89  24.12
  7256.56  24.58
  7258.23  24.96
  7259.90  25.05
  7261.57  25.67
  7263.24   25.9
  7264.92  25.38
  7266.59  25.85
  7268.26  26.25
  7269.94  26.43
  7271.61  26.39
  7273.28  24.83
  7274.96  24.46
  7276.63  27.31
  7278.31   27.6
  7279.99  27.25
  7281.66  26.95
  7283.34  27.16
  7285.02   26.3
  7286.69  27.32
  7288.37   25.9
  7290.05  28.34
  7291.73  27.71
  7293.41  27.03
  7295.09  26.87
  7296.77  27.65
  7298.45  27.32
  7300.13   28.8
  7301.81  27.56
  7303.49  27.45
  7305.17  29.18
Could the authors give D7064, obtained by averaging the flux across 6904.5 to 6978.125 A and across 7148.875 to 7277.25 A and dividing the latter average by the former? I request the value 1.12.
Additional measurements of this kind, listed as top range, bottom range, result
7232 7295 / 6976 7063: 1.04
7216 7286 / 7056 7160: 1.21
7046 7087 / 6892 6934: 1.43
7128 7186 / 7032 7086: 0.73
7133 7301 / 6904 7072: 1.01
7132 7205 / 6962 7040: 0.84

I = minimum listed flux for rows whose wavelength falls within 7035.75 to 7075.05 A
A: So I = 18.81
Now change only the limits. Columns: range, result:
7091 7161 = 13.53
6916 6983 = 12.99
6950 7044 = 19.75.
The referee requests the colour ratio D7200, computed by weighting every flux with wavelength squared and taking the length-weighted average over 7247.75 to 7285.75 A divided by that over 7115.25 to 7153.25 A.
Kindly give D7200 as 1.5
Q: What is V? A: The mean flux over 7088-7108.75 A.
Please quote 19.1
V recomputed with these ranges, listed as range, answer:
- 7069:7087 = 23.3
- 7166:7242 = 21.2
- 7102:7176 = 18.9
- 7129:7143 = 15.9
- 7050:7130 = 21.8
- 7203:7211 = 19.2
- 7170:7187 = 20.4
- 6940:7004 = 21.6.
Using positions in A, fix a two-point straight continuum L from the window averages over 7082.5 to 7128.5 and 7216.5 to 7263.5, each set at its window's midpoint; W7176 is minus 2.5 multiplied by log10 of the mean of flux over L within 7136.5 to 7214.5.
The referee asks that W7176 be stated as 0.14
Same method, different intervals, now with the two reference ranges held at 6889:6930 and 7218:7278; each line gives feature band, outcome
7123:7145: 0.23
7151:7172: 0.19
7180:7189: 0.07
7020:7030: -0.24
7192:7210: 0.12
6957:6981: -0.19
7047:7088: -0.20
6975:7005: -0.21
